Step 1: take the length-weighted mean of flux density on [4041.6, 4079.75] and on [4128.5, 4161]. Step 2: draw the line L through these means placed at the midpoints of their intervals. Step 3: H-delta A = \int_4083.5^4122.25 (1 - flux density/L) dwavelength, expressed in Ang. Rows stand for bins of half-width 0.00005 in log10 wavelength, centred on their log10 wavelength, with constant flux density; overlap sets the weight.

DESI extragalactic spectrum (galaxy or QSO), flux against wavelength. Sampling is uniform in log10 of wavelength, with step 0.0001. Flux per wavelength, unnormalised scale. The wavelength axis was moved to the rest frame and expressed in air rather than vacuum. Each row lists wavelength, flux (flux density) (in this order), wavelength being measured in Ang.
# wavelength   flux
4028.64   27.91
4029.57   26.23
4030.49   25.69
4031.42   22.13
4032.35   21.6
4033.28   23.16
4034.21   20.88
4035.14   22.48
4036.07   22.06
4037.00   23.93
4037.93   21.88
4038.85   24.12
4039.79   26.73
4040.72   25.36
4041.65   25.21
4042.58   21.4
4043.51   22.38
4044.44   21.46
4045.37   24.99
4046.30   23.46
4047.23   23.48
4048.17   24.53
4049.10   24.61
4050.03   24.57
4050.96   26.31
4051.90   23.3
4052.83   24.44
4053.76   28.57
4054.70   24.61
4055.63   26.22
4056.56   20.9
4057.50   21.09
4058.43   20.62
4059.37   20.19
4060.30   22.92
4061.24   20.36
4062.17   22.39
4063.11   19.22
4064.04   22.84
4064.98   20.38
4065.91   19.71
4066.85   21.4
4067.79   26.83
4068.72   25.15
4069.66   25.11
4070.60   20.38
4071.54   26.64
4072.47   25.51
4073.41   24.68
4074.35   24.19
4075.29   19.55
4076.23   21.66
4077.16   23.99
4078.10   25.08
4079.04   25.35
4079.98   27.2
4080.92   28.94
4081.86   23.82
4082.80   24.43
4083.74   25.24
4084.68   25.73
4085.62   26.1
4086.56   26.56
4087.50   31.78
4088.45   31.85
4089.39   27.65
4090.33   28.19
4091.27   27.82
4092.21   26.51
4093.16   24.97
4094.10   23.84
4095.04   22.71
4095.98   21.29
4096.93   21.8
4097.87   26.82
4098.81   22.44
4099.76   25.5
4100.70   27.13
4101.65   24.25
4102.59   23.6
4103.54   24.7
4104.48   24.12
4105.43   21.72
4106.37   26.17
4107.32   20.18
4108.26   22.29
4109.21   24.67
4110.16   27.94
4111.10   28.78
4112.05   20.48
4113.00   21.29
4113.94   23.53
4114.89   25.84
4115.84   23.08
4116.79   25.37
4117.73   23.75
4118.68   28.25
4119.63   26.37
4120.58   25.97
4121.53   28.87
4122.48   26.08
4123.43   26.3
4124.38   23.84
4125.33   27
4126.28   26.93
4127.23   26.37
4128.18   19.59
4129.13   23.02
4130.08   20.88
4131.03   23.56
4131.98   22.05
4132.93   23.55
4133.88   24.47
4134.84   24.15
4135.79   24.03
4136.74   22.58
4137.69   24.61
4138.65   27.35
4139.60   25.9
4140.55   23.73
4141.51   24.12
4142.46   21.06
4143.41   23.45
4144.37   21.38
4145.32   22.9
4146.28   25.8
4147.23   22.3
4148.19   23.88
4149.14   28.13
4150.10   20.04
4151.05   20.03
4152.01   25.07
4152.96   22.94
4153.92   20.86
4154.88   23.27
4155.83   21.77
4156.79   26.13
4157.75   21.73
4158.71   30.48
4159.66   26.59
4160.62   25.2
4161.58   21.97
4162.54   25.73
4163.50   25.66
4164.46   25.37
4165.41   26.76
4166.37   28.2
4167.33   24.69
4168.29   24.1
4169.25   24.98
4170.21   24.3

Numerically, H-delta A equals -2.9 Ang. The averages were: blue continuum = 23.3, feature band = 25.2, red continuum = 23.7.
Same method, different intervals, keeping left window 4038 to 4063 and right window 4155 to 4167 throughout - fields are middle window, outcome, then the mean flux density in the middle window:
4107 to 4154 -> 1.4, 24.1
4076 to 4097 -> -1.5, 25.9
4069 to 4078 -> 0.1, 23.6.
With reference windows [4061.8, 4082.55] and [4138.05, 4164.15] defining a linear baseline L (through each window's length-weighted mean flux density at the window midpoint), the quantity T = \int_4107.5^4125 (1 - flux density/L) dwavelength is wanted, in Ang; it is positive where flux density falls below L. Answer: -0.91 Ang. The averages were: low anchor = 23.7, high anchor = 24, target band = 25.1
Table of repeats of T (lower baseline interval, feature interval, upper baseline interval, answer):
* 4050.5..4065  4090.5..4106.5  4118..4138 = -0.4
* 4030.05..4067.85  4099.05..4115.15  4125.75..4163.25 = -0.5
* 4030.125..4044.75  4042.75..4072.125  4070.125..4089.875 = 1.3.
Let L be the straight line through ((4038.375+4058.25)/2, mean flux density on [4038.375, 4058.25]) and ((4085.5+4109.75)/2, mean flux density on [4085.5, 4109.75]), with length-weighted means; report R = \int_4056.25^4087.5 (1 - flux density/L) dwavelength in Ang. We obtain 1.3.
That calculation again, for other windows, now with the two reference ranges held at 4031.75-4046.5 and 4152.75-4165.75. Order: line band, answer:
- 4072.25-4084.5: -0.5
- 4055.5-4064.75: 0.8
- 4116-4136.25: -0.4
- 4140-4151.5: 0.6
